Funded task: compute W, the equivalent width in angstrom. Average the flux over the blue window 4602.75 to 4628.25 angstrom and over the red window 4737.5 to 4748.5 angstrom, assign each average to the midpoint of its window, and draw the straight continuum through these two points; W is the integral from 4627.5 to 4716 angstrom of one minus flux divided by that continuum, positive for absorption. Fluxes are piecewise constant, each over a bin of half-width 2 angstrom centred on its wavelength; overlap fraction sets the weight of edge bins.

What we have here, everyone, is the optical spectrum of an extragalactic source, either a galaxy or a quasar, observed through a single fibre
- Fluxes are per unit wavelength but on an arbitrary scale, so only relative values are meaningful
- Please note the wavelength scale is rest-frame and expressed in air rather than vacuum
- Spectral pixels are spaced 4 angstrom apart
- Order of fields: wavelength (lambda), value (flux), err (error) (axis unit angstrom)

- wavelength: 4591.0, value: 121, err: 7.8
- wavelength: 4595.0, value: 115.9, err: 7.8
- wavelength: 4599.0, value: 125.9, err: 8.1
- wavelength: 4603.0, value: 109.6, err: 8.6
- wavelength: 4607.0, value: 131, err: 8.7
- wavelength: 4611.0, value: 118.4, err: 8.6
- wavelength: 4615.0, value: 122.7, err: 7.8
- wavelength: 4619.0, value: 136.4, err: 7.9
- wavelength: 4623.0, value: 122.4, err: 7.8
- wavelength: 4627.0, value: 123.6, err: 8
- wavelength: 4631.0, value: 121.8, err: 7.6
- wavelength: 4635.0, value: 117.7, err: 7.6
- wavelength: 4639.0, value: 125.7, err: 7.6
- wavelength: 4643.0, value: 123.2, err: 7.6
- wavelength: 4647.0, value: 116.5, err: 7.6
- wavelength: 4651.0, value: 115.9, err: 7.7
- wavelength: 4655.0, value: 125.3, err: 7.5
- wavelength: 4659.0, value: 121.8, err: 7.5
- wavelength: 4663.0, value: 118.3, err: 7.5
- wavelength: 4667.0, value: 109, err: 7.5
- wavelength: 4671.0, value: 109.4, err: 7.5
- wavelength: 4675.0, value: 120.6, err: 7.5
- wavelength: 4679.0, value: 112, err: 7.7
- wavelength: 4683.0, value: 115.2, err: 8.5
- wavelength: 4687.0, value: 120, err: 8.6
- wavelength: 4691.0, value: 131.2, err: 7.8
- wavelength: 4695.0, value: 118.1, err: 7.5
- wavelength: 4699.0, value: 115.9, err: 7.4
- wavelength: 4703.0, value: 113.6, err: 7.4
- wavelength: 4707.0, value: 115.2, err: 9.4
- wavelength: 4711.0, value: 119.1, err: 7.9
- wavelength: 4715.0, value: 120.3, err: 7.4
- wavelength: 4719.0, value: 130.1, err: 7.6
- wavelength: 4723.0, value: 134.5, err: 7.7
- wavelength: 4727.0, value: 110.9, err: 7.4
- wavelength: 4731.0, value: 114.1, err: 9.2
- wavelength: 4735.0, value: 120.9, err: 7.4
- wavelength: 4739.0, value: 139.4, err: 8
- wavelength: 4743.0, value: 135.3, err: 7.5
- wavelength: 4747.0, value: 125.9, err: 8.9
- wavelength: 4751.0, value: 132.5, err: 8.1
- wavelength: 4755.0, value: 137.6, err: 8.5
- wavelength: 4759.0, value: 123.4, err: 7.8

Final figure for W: 6.8 angstrom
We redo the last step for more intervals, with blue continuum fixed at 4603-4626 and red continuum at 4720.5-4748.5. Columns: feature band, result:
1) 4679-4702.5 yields 1.2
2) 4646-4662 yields 0.6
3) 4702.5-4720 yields 0.8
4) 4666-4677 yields 1.0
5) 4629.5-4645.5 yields 0.4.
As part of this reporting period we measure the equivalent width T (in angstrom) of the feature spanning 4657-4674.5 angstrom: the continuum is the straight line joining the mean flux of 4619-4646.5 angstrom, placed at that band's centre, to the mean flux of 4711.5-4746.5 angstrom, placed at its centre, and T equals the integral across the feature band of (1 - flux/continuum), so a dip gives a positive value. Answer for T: 1.2 angstrom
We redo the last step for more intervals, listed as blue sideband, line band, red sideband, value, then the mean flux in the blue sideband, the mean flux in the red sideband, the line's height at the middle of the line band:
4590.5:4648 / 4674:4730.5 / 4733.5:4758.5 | 3.9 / 122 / 132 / 128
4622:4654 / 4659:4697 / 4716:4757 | 2.0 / 121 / 128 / 124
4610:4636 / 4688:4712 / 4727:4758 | 1.4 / 124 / 128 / 126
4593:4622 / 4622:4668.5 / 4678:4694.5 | 0.5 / 123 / 120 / 121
